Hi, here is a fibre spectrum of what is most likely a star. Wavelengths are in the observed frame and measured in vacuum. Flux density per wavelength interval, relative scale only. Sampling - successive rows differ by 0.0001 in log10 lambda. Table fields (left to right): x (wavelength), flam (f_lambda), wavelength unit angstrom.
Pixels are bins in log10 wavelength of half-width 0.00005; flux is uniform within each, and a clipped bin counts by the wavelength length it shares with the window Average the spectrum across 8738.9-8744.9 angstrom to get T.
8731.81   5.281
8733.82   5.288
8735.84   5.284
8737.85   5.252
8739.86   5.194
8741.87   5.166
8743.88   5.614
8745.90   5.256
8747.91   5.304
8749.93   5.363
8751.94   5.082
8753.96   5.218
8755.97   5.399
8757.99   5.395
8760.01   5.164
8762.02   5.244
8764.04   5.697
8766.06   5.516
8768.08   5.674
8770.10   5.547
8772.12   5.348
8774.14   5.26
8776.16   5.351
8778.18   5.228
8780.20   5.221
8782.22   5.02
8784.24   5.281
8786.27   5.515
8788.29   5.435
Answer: 5.33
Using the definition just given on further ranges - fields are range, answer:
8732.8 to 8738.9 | 5.27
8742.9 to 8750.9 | 5.38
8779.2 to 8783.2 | 5.12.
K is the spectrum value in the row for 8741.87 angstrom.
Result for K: 5.166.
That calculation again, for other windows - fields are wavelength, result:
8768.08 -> 5.674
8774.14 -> 5.26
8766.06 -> 5.516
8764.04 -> 5.697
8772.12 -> 5.348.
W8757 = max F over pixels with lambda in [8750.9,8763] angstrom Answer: 5.399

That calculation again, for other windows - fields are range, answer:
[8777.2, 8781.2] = 5.228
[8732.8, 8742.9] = 5.288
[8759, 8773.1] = 5.697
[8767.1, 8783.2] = 5.674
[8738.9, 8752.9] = 5.614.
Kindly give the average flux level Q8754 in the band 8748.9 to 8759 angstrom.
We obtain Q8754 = 5.29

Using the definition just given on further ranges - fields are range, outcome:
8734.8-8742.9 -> 5.23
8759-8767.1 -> 5.41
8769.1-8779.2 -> 5.35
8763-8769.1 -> 5.62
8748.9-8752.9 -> 5.22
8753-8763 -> 5.29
